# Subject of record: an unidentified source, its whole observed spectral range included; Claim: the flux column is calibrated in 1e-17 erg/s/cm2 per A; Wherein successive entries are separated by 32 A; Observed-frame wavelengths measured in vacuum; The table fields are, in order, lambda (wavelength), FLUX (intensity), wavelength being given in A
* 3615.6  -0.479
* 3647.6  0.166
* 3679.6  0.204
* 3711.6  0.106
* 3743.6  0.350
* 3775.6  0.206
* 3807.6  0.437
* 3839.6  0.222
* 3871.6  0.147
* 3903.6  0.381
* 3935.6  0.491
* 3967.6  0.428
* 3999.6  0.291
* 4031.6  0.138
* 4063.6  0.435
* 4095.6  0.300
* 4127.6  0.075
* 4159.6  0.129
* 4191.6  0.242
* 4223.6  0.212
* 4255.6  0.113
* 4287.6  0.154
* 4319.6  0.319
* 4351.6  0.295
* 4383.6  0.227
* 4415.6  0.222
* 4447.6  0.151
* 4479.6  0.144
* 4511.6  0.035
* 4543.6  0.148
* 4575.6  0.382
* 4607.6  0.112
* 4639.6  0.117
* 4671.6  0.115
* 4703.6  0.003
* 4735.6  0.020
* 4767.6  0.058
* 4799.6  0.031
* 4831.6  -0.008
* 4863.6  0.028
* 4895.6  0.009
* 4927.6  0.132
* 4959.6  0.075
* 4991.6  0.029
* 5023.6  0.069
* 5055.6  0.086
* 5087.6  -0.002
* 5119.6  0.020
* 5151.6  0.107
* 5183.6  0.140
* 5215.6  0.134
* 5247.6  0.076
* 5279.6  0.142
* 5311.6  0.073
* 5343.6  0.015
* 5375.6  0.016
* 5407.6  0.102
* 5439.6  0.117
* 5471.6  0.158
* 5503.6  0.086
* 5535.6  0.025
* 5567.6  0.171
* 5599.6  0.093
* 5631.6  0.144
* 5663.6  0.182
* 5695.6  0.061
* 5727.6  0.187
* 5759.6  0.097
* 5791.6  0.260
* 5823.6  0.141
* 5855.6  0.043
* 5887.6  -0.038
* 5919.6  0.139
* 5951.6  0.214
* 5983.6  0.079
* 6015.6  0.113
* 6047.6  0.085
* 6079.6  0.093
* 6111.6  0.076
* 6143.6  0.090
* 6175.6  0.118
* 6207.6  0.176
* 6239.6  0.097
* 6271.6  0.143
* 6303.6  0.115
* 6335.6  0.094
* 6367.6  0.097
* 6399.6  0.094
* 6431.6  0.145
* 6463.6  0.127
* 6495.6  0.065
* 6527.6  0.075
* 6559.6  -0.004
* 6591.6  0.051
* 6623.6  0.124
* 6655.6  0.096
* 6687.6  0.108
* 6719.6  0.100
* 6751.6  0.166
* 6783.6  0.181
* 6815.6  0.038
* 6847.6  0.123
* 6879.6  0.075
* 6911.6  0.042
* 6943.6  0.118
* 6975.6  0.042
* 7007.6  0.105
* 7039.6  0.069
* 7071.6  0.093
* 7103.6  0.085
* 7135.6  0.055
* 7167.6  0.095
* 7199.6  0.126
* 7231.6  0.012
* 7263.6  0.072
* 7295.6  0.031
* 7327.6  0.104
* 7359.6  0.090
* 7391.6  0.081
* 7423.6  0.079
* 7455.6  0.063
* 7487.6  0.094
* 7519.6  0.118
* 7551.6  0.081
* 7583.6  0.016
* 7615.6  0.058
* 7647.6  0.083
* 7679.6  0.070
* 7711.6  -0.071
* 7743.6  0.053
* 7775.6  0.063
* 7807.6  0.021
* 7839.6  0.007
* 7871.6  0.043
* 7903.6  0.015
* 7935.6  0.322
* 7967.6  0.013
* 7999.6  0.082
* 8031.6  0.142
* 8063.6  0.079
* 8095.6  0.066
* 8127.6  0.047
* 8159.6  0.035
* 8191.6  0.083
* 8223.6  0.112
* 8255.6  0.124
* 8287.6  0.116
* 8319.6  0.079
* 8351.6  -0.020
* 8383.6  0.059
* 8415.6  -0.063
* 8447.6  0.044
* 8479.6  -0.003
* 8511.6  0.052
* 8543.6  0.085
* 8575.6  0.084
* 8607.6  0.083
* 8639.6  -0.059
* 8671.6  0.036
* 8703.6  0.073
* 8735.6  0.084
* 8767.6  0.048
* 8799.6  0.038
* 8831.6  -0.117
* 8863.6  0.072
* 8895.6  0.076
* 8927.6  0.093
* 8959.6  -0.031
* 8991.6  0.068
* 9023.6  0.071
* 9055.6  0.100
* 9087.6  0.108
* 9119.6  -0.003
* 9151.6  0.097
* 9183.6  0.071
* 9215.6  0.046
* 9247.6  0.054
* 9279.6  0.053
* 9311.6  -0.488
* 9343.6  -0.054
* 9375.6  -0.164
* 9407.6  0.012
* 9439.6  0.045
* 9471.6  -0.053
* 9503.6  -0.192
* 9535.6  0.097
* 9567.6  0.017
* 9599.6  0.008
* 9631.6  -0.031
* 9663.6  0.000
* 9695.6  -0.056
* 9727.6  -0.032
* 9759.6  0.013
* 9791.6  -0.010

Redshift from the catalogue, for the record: 0.35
